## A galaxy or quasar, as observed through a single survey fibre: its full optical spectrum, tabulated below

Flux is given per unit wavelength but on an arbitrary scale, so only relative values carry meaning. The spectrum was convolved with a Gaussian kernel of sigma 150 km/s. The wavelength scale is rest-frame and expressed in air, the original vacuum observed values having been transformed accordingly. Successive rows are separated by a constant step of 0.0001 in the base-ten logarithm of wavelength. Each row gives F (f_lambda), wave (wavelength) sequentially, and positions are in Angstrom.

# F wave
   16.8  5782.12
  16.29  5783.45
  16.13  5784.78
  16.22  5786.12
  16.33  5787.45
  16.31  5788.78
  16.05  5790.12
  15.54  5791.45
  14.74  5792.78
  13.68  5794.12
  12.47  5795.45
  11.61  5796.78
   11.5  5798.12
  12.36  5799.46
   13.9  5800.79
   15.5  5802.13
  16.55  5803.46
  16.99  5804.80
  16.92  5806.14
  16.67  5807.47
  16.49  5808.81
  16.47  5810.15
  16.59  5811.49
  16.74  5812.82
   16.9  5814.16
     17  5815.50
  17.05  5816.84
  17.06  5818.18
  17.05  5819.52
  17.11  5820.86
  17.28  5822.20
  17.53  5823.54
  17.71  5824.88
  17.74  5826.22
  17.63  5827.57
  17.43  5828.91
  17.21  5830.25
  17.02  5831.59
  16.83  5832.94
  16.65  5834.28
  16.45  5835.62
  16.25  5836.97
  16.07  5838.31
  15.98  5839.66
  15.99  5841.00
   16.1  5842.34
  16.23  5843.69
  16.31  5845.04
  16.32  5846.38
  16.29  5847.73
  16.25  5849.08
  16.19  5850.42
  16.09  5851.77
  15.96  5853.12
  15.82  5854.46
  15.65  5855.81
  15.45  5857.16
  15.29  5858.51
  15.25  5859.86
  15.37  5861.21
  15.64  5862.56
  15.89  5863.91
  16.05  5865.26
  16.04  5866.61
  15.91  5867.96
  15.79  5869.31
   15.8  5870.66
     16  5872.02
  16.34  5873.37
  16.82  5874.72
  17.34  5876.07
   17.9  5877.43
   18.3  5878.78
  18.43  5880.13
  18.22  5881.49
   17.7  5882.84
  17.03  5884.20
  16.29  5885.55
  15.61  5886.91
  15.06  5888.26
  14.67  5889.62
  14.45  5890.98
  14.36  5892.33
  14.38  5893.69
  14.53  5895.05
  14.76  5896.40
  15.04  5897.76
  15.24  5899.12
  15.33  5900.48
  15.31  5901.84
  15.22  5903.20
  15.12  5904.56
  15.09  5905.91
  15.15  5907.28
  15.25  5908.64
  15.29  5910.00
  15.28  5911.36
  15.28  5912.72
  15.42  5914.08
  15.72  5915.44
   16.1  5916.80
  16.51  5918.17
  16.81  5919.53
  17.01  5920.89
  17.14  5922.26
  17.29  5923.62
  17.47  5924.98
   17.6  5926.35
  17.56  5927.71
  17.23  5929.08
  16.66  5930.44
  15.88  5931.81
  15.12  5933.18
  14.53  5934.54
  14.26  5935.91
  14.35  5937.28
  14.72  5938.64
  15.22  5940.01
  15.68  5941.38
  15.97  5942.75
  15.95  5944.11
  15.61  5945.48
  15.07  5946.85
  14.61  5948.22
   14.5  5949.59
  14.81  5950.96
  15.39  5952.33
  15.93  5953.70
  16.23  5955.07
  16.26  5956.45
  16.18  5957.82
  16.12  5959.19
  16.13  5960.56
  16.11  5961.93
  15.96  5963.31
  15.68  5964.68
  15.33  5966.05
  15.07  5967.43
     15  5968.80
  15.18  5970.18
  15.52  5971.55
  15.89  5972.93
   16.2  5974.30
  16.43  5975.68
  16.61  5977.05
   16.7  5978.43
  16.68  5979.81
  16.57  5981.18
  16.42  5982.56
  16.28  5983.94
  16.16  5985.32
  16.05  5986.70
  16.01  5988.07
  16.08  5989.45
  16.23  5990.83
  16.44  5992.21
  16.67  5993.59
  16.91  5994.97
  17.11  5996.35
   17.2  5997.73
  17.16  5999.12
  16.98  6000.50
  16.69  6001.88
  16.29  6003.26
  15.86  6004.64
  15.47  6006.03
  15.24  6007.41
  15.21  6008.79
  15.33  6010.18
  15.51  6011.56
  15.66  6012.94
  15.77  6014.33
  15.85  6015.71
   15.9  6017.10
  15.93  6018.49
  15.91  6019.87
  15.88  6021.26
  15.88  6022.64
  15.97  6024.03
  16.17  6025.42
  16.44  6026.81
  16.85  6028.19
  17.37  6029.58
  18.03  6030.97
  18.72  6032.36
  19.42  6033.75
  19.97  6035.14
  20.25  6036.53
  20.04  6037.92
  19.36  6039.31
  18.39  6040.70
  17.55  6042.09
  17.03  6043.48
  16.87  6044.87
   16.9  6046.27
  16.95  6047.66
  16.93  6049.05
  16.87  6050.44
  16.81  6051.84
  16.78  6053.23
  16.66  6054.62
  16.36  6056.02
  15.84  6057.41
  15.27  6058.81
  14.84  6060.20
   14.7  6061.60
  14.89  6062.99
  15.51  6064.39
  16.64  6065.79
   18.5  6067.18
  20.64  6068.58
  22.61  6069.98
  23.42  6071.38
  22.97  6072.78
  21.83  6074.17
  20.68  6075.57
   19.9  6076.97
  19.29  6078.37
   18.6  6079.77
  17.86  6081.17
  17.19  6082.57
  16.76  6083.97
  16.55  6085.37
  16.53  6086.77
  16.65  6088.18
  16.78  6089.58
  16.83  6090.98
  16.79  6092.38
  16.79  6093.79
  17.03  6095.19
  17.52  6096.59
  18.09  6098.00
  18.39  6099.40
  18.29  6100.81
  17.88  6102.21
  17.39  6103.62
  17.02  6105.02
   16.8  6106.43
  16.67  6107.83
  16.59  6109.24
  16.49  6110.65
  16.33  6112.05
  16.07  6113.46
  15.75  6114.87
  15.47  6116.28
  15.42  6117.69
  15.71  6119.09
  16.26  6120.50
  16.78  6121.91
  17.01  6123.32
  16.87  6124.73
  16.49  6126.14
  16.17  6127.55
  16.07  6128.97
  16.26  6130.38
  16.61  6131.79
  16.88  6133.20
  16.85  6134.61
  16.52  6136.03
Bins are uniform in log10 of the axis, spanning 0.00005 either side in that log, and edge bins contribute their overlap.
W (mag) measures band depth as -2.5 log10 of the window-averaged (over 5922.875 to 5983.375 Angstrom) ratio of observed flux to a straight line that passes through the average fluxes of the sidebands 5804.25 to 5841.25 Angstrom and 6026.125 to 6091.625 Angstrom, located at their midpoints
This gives 0.104 mag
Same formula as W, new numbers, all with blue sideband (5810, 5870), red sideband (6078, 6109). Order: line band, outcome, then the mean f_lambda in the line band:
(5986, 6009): 0.041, 16.4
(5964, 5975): 0.094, 15.5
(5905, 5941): 0.054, 15.9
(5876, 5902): 0.042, 16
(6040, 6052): 0.000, 17.2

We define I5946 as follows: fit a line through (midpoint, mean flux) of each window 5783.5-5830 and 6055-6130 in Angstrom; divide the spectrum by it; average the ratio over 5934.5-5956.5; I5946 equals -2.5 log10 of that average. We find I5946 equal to 0.10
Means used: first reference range 16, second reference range 17.3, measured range 15.2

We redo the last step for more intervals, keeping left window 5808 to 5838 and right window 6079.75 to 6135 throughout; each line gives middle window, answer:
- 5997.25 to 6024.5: 0.06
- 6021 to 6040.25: -0.07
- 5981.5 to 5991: 0.05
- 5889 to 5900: 0.15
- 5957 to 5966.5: 0.06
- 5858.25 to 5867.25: 0.09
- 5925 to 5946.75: 0.07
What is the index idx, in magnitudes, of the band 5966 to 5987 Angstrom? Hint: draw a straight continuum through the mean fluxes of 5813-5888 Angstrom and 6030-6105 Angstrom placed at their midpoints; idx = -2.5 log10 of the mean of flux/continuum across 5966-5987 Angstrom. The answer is 0.09 mag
